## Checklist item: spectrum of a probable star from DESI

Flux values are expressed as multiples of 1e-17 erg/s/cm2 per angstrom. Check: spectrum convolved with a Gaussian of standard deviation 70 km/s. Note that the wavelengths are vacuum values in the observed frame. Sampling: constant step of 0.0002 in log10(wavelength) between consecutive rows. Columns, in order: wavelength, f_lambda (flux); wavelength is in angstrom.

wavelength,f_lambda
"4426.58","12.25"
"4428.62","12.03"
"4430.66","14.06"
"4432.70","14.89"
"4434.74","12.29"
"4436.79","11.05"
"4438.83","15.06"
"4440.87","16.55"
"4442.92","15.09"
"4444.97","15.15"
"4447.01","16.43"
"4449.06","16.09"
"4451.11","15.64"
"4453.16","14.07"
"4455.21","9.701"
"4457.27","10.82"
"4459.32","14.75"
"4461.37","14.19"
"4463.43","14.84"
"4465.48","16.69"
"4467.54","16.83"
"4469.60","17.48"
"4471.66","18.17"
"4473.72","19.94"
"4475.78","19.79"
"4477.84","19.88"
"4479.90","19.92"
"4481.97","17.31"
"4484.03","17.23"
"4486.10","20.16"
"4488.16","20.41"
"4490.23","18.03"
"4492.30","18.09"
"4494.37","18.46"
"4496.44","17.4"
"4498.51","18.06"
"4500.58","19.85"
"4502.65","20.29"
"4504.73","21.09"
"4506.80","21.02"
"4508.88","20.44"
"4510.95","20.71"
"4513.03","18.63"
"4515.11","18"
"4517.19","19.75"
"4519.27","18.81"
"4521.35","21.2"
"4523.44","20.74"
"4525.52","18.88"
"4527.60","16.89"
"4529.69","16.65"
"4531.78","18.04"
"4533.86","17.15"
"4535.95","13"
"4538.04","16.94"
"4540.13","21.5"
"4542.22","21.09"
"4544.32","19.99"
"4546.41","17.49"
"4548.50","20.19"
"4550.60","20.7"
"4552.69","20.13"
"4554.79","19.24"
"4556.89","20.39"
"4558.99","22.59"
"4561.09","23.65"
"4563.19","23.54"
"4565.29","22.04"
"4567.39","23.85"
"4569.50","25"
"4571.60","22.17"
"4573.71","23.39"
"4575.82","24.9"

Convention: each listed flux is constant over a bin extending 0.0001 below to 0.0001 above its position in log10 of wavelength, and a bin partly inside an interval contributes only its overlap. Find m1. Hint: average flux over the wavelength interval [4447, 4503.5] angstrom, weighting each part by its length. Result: 17.2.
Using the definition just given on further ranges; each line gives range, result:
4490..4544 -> 18.9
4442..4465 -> 14.3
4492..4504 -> 18.8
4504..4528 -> 19.7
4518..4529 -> 19.2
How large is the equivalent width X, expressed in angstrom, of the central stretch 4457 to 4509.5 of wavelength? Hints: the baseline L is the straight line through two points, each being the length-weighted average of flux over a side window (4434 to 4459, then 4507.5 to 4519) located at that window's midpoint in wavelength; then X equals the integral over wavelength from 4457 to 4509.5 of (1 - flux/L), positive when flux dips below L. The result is -3.5 angstrom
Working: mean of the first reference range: 14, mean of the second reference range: 19.5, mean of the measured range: 18.2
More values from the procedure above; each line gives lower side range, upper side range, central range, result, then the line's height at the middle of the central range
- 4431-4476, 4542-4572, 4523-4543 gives 2.03 angstrom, 20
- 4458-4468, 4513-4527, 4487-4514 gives -2.16 angstrom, 18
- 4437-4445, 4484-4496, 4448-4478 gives 1.74 angstrom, 16.7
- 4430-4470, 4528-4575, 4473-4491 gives -3.10 angstrom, 16.4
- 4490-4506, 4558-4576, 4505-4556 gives 4.67 angstrom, 21.1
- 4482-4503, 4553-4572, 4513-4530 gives 1.07 angstrom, 20.2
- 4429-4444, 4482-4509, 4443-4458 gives 1.07 angstrom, 15.3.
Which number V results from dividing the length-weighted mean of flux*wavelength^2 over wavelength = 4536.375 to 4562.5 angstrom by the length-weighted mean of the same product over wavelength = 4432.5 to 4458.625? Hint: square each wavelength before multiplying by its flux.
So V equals 1.51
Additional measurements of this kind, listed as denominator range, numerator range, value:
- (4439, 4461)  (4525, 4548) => 1.30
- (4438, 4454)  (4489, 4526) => 1.29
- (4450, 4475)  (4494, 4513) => 1.31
